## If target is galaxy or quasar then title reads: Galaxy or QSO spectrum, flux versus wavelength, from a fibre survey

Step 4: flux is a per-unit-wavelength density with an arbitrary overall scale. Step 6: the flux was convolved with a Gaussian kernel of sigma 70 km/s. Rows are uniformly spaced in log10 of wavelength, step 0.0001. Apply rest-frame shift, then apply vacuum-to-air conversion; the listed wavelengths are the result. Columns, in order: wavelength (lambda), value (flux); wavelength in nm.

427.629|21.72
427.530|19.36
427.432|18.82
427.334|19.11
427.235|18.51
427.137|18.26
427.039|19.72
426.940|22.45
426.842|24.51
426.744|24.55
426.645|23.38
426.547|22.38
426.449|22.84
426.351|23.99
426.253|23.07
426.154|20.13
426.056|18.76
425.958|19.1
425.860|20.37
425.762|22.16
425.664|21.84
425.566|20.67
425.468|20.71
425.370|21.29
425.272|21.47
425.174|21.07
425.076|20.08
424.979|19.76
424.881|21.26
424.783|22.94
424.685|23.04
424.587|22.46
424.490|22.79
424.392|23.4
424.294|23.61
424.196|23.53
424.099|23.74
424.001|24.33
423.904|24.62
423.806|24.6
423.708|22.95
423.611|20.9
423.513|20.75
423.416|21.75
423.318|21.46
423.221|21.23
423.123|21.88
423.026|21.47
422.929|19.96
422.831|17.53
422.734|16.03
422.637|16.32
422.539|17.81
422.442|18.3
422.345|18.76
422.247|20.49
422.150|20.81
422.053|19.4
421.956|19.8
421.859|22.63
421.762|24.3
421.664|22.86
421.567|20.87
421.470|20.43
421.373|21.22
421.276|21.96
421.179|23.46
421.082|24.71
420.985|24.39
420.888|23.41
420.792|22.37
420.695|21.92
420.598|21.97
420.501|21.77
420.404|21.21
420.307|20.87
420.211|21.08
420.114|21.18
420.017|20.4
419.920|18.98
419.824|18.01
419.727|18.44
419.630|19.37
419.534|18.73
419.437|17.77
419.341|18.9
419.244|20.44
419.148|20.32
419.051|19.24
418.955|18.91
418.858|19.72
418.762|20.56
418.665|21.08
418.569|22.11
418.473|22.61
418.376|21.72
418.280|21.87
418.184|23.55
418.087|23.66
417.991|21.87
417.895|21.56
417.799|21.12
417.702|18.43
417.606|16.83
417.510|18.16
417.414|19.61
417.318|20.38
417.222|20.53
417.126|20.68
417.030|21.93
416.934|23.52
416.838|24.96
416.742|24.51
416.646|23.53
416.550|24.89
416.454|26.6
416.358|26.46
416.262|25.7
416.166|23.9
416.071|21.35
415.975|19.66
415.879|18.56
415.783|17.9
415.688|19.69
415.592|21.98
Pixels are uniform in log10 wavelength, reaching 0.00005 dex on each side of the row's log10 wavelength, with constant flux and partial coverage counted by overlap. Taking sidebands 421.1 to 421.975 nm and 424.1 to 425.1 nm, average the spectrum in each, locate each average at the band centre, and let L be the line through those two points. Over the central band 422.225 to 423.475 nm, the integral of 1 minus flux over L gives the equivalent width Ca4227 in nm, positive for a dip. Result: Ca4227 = 0.16 nm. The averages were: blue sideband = 22.1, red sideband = 22.4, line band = 19.4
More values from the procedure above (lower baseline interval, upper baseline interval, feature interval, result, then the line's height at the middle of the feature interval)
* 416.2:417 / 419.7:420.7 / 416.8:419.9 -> 0.31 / 22.8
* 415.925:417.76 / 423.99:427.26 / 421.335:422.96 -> 0.16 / 22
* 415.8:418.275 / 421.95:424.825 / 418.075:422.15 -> 0.10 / 21.6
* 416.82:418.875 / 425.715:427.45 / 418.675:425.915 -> 0.05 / 21.2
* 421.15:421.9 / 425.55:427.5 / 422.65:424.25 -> 0.02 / 21.8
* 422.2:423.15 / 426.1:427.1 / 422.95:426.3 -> -0.20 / 20.7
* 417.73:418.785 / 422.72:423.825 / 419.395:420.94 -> 0.08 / 21.5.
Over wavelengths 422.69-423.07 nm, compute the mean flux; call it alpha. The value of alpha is 18.8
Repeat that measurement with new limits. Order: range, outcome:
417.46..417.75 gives 17.8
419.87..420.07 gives 19.7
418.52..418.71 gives 21.7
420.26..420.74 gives 21.5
